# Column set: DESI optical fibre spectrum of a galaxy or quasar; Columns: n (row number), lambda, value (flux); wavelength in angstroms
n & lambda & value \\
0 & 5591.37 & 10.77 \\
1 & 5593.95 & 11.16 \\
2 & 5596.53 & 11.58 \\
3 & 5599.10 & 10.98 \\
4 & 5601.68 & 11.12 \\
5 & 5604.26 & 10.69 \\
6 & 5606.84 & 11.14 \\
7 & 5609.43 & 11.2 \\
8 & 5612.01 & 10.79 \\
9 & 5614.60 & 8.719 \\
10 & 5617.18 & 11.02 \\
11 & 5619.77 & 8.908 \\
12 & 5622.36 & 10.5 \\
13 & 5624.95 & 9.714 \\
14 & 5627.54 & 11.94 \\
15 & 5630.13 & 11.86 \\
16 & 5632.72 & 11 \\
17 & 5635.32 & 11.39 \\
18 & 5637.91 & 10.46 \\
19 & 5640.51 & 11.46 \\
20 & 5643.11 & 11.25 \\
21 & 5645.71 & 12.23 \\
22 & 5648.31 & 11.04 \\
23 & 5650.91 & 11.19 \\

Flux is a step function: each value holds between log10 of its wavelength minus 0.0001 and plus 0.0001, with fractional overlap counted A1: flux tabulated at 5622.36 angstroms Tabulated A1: 10.5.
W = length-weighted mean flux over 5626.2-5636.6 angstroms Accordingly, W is 11.5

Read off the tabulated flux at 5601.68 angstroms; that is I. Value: 11.12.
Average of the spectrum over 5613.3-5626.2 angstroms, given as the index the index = 9.77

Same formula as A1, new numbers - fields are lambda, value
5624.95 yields 9.714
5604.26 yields 10.69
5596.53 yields 11.58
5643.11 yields 11.25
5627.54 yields 11.94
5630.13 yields 11.86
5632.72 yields 11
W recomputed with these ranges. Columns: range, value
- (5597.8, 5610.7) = 11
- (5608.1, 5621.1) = 10.1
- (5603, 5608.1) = 10.9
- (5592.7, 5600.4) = 11.2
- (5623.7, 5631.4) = 11.2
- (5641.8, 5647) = 11.7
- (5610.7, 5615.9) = 9.77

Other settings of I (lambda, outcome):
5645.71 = 12.23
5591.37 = 10.77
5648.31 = 11.04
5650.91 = 11.19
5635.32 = 11.39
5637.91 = 10.46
